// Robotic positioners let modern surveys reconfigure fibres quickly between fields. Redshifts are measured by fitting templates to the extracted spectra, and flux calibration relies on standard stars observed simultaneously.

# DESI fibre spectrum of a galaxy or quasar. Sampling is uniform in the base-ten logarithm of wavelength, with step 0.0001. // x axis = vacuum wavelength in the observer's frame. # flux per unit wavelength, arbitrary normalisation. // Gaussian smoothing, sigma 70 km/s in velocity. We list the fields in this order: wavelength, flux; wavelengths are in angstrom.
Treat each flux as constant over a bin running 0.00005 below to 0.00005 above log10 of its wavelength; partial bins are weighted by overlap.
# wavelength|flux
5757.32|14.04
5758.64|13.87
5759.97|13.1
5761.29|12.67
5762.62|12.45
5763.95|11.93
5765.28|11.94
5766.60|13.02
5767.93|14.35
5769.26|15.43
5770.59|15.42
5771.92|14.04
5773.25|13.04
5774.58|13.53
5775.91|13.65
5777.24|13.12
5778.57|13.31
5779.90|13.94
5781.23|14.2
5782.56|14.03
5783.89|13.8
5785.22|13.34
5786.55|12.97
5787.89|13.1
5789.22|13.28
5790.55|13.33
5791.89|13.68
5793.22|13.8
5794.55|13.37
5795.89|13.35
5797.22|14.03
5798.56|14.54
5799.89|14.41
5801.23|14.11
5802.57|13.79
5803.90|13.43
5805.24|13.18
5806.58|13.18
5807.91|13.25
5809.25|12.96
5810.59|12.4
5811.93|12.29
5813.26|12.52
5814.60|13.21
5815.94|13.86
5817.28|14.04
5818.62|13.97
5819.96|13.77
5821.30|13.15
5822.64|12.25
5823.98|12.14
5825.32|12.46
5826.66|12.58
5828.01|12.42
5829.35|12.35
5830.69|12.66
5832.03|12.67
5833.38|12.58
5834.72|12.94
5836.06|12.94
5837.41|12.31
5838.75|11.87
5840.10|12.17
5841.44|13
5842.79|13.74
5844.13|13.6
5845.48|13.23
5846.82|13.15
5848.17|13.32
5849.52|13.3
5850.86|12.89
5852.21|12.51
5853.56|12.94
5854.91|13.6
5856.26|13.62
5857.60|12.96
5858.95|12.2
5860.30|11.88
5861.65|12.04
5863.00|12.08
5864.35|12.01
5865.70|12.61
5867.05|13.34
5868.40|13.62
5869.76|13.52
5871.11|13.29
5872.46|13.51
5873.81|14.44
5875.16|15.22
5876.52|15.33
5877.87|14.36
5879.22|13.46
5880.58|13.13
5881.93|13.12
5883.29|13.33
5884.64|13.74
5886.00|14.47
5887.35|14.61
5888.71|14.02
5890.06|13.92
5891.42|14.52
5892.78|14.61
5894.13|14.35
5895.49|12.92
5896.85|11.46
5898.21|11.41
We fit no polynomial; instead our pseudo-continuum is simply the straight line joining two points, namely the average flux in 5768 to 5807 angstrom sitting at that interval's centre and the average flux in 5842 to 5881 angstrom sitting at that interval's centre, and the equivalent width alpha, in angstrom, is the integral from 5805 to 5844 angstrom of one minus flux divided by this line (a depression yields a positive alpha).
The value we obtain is 1.9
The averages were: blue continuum 13.7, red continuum 13.3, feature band 12.9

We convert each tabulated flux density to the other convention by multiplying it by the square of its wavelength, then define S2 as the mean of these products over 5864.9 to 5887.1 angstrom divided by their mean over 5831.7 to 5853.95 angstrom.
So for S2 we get 1.1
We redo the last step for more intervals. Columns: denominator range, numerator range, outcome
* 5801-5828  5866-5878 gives 1.09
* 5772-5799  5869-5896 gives 1.07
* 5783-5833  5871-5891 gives 1.09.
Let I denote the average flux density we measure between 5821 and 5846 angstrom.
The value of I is 12.7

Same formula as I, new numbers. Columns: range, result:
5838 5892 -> 13.3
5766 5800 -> 13.8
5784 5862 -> 13.1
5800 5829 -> 13.1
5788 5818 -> 13.5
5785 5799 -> 13.5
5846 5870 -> 12.9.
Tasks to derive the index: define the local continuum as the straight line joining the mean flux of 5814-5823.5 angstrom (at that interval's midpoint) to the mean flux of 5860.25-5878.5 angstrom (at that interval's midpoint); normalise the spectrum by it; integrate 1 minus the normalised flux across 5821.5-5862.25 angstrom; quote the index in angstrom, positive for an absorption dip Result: 2.1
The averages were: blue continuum 13.4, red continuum 13.4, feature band 12.8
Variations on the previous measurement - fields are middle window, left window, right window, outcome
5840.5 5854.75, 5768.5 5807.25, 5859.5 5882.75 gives 0.3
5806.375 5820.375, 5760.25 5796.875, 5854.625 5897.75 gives 0.3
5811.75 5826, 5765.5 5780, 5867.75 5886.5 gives 0.8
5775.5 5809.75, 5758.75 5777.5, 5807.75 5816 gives -1.3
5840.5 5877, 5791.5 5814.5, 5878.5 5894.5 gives 1.5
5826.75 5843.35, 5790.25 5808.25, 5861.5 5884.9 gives 1.2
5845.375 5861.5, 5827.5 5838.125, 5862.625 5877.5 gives 0.3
